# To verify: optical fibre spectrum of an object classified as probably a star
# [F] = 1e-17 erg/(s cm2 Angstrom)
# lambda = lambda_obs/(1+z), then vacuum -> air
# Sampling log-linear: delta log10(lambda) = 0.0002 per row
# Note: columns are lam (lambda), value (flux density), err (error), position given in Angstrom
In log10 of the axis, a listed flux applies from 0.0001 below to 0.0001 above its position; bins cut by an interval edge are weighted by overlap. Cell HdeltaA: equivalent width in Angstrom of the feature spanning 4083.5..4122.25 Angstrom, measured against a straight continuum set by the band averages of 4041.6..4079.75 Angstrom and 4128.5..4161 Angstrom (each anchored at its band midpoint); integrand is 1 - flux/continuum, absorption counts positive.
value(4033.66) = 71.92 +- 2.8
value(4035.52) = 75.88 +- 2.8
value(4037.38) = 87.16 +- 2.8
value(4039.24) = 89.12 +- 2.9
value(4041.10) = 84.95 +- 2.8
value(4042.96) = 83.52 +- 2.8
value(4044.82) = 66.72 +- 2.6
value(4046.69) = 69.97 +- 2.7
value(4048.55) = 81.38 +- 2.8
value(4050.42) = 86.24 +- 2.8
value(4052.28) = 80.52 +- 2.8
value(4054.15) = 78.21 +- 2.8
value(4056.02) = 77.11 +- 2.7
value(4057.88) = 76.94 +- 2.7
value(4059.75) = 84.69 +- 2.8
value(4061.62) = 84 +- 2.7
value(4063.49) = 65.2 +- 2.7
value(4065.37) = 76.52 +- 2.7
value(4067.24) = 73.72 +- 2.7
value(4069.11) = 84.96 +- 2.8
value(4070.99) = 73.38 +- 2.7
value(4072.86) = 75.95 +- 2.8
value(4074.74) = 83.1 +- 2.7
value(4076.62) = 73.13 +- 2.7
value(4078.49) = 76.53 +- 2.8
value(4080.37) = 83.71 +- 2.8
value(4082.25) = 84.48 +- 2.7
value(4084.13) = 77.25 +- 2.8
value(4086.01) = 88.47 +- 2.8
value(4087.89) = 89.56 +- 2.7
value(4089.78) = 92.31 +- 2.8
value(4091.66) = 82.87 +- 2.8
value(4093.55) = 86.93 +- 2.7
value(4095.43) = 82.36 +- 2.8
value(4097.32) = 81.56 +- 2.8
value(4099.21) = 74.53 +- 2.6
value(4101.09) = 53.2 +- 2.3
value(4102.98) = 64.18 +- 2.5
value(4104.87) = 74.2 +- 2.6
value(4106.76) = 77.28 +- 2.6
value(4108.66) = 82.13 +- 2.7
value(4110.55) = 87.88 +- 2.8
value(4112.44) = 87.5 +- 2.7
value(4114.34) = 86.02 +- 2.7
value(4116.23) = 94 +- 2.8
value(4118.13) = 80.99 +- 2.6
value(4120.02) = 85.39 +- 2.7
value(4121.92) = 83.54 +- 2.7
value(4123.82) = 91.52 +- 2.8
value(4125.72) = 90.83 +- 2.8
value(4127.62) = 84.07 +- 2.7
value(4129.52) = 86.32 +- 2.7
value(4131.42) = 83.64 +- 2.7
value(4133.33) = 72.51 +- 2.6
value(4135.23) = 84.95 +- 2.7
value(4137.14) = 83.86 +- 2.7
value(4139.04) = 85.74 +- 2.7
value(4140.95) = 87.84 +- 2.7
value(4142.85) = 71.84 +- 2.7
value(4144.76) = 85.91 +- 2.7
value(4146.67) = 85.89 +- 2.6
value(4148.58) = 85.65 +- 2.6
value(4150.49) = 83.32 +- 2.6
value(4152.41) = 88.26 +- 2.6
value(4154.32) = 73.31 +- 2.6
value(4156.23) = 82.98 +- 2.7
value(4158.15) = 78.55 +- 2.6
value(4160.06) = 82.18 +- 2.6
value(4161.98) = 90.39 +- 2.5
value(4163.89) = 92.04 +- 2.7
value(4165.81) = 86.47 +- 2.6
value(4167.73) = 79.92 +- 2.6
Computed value -0.7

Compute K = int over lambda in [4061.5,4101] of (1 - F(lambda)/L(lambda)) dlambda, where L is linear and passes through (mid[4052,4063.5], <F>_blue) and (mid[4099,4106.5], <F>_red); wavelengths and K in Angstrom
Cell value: -4.0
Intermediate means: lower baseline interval 79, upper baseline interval 66.8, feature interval 79.8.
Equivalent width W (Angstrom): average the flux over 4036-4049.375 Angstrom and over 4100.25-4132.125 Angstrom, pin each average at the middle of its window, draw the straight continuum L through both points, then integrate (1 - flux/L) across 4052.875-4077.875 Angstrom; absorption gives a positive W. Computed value 1.0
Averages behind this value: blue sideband 80.2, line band 77.5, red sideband 82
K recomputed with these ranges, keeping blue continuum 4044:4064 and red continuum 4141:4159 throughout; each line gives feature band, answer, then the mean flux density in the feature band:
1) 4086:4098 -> -1.0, 86.2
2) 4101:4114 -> 0.5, 77.1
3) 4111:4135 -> -1.4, 85.6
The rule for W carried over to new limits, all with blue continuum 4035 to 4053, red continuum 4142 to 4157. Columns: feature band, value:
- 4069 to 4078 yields 0.4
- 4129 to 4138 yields 0.0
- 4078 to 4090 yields -0.5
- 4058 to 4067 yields 0.4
